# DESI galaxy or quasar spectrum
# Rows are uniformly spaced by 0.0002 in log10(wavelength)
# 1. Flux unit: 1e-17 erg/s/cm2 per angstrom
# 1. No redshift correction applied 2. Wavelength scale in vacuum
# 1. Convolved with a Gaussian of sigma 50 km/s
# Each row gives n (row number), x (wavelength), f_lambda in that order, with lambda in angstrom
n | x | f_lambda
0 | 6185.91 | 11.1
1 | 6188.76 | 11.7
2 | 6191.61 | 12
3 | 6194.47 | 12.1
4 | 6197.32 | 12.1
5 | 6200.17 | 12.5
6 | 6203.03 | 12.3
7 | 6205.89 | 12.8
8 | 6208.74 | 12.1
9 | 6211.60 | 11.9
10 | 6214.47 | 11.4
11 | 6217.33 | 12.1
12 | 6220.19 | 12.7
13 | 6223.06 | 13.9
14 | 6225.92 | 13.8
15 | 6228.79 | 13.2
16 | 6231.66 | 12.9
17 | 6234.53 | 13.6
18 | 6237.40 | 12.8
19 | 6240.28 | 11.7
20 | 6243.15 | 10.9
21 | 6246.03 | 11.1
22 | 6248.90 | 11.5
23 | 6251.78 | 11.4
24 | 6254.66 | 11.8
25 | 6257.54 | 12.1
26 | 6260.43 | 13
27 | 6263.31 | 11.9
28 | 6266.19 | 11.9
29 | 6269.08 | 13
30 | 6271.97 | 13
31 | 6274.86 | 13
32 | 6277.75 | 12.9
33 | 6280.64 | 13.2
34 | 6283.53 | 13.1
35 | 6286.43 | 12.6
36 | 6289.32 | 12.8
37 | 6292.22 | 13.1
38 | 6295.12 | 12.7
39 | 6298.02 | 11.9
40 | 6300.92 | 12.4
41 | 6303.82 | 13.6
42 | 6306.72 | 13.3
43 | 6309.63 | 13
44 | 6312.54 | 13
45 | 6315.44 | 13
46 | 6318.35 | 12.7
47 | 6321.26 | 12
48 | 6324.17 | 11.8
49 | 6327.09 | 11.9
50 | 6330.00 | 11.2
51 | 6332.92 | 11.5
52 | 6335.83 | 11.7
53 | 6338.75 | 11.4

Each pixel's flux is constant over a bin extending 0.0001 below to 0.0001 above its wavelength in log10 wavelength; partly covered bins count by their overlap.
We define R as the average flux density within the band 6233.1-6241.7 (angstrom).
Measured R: 12.7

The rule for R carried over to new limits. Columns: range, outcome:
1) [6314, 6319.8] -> 12.8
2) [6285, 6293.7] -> 12.8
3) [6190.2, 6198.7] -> 12.1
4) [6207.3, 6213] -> 12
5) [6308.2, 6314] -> 13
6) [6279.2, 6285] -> 13.1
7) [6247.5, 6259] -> 11.7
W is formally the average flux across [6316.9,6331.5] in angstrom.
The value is 11.9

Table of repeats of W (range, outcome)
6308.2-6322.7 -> 12.7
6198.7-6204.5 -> 12.4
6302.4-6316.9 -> 13.2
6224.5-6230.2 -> 13.5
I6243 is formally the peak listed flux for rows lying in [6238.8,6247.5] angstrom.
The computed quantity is 11.7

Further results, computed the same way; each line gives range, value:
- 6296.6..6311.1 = 13.6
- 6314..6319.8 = 13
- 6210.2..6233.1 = 13.9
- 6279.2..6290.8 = 13.2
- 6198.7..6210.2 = 12.8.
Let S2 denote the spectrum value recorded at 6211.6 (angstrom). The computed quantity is 11.9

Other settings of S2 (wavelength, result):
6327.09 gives 11.9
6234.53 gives 13.6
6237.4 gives 12.8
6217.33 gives 12.1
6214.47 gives 11.4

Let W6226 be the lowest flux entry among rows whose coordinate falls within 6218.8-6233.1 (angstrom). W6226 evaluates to 12.7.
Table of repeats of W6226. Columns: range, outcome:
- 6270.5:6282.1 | 12.9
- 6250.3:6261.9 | 11.4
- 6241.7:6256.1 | 10.9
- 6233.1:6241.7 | 11.7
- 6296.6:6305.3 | 11.9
